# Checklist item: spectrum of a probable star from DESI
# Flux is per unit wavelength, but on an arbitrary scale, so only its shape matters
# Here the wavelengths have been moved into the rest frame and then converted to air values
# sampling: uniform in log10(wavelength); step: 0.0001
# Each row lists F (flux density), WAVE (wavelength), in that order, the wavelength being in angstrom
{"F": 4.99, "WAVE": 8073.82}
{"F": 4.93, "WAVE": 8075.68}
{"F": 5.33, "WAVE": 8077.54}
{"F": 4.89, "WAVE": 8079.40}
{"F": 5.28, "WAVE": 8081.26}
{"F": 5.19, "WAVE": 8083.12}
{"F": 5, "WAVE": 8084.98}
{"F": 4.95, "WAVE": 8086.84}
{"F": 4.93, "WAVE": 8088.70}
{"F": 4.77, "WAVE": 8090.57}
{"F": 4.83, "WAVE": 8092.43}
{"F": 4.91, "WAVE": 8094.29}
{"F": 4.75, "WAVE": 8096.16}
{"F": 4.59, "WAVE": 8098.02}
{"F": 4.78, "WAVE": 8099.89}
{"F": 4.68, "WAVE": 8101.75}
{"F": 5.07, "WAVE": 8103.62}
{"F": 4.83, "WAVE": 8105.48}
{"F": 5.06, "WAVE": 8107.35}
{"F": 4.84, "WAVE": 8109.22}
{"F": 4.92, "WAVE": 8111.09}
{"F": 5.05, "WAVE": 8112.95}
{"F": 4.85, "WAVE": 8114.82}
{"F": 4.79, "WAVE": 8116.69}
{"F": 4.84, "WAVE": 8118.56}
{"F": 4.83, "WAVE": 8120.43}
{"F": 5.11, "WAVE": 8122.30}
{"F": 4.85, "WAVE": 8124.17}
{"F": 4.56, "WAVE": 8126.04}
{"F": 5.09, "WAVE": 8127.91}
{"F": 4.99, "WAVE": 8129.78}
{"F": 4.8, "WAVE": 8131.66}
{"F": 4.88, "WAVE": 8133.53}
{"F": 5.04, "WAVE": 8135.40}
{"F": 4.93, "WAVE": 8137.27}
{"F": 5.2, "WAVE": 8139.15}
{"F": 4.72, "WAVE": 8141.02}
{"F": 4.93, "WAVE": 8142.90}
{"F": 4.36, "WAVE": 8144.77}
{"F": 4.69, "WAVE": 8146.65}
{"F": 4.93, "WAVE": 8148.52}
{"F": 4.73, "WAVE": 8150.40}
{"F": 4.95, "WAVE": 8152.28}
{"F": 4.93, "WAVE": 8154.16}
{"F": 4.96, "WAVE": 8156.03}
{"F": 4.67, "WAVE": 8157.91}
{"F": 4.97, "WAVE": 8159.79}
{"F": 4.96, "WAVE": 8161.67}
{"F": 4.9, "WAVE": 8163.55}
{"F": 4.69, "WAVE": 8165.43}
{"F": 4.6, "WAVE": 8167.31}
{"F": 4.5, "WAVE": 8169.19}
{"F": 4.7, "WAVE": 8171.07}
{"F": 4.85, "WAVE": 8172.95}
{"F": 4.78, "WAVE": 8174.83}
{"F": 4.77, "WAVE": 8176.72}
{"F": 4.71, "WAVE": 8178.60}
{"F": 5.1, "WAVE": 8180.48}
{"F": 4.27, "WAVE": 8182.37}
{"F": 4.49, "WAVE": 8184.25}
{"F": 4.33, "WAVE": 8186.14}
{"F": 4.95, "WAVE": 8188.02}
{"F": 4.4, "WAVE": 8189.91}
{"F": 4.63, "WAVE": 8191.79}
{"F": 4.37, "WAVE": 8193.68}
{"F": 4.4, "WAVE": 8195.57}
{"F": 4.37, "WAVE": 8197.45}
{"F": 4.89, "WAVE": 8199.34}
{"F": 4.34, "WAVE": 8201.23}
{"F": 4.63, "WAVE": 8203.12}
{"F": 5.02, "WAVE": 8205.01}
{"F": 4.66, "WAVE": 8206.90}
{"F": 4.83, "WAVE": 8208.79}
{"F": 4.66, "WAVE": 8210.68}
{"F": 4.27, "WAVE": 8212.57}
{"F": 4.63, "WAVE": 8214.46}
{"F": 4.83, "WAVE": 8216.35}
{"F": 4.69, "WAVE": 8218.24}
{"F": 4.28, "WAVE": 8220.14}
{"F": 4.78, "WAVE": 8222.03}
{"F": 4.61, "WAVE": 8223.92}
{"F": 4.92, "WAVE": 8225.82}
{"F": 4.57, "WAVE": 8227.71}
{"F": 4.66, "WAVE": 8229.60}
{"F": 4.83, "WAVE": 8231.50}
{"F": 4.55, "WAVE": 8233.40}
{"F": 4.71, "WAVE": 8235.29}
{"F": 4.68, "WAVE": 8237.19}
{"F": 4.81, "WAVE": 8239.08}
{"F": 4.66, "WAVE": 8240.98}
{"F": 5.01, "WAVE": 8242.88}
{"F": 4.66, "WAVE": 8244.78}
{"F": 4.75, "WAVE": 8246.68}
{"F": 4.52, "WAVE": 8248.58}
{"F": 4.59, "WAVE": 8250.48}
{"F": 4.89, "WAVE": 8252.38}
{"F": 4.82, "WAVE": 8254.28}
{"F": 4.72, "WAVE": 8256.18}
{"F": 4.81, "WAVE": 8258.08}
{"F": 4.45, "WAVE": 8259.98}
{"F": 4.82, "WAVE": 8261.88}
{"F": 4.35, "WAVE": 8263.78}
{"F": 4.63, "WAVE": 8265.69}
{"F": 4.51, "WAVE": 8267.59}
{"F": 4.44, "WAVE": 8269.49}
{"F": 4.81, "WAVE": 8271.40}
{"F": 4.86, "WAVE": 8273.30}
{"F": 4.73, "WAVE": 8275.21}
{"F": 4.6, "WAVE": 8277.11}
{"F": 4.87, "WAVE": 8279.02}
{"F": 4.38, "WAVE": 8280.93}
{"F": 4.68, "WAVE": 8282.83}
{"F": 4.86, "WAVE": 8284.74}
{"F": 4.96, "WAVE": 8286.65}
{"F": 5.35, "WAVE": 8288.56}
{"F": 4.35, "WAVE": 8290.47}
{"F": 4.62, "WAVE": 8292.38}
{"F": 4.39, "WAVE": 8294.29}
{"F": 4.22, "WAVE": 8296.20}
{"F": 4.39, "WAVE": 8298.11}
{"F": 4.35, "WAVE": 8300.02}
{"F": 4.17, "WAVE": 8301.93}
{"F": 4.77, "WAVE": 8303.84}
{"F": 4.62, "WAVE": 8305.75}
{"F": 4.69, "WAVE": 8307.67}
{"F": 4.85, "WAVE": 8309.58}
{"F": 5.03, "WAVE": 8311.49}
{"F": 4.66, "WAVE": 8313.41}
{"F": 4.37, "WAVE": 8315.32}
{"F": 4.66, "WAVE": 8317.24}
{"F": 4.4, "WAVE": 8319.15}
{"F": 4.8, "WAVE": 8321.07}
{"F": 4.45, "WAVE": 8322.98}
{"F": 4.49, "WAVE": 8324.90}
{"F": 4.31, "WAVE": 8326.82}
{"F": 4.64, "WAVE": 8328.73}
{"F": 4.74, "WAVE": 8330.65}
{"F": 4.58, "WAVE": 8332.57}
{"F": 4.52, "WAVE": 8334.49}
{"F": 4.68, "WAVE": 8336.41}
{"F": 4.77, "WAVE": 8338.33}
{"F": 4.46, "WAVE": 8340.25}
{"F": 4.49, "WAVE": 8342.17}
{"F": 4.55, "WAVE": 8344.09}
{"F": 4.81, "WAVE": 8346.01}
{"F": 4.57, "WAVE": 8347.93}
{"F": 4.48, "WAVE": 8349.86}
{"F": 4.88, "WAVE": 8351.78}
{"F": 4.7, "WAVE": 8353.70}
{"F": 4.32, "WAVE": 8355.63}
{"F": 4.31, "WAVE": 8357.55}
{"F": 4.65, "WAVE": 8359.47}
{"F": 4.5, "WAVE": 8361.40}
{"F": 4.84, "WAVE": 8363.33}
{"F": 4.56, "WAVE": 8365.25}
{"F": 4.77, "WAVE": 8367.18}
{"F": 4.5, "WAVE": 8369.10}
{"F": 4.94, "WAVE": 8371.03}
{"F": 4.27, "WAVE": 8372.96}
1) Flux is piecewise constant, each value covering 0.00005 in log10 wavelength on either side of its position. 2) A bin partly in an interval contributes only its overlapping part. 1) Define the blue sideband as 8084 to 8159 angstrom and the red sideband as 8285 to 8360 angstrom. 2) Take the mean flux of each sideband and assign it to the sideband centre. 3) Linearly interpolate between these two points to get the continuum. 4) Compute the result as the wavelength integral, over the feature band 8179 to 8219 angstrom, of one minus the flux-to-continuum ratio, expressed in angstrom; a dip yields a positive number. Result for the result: 1.3 angstrom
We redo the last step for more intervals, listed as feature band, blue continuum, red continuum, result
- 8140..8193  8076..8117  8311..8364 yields 1.07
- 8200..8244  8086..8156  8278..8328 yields 0.36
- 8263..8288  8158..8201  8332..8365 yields -0.32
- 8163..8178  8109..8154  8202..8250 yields 0.24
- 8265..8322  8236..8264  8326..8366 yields 0.28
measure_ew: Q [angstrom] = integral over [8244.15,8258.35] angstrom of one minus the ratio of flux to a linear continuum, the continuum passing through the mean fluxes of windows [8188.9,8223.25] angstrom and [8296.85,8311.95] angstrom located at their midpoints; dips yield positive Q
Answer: -0.39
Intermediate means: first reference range 4.59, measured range 4.72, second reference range 4.59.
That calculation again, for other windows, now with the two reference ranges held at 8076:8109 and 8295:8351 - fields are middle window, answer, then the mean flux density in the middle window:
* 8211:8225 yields 0.4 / 4.59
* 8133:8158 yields -0.1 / 4.86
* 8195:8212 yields 0.4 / 4.64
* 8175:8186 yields 0.3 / 4.65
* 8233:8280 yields -0.2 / 4.69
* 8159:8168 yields 0.0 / 4.83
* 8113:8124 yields 0.0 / 4.89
